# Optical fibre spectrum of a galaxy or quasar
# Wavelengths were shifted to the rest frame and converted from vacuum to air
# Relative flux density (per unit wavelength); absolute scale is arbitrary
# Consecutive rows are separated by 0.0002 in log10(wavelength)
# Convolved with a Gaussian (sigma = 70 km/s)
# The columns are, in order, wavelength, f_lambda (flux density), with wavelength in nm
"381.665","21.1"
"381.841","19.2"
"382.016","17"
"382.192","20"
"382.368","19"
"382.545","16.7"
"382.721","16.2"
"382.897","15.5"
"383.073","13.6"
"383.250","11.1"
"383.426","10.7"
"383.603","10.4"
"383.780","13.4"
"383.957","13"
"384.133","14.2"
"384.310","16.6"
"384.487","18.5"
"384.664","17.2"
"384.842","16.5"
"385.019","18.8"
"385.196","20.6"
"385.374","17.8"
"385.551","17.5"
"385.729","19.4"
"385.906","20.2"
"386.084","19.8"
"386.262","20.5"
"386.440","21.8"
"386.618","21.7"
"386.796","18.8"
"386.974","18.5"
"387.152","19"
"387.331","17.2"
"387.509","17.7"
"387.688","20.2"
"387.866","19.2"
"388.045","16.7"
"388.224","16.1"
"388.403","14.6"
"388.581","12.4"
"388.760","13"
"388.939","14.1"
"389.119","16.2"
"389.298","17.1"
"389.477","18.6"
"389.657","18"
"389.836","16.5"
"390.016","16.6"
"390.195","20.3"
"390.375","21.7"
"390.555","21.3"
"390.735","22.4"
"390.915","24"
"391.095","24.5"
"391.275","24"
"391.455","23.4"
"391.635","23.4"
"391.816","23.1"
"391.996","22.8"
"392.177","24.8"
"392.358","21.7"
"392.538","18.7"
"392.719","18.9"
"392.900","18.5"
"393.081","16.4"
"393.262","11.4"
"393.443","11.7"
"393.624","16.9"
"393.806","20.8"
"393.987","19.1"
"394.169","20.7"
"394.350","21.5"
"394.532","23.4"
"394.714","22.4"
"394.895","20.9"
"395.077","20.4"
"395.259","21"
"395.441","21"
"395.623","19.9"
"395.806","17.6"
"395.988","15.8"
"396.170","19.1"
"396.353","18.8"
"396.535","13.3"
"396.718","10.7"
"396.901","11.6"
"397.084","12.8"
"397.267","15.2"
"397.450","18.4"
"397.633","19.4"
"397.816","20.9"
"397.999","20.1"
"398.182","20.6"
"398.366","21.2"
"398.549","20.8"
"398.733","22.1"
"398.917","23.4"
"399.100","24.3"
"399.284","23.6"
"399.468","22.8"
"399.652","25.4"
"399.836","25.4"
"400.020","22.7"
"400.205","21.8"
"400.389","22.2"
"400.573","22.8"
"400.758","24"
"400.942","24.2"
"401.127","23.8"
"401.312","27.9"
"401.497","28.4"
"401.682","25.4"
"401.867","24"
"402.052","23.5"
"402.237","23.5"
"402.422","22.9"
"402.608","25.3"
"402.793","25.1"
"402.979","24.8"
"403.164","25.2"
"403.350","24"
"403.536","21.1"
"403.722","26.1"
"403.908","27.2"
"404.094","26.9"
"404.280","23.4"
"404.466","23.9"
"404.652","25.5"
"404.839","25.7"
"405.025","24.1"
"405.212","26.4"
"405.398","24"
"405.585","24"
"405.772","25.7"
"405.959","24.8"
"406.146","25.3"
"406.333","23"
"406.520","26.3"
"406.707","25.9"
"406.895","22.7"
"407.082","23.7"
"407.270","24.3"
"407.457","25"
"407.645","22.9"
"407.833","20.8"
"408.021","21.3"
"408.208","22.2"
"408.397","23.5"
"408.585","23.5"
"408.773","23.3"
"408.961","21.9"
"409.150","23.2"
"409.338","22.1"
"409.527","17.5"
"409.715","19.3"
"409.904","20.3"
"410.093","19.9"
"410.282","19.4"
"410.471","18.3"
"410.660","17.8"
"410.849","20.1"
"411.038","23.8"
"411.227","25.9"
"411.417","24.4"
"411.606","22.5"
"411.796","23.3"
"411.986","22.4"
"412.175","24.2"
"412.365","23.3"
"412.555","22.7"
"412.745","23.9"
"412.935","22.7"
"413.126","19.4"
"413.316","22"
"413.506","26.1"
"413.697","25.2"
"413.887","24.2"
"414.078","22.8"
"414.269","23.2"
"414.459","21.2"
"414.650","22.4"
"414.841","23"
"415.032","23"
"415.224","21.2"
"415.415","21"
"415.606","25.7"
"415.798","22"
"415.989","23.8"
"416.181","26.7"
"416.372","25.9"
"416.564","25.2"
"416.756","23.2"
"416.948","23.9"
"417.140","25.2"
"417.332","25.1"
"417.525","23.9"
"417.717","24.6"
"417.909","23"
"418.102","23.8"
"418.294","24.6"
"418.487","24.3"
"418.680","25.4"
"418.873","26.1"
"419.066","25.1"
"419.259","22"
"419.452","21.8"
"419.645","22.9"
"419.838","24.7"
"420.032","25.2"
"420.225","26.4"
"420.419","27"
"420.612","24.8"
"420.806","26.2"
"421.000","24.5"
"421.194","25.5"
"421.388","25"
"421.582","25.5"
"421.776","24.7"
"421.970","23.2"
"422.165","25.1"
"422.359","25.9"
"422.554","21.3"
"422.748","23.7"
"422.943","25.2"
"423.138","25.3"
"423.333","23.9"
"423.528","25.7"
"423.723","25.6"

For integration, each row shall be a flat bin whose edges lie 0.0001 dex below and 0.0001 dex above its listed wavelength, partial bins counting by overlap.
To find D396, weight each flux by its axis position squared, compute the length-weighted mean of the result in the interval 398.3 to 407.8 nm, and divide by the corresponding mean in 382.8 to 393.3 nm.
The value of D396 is 1.44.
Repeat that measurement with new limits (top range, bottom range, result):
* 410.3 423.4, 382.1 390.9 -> 1.59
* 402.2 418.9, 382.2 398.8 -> 1.42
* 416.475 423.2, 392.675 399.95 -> 1.43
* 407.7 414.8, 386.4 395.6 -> 1.27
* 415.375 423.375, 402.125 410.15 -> 1.10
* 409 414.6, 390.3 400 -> 1.20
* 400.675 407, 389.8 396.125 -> 1.30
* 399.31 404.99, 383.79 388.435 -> 1.47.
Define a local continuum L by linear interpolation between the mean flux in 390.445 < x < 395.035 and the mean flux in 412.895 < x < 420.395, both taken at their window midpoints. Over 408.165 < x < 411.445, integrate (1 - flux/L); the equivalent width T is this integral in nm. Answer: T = 0.22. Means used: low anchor 20.7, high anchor 23.8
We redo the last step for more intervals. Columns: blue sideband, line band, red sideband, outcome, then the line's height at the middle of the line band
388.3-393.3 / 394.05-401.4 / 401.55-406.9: 0.515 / 22.1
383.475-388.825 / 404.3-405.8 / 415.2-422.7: -0.236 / 21.4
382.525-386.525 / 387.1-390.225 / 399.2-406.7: 0.264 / 18.3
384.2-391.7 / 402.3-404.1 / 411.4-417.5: -0.271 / 21.5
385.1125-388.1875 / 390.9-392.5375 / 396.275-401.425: -0.282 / 19.8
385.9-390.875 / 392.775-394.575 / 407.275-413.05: 0.119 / 19.2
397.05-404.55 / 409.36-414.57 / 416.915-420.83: 0.425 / 24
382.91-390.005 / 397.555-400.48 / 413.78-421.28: -0.373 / 19.8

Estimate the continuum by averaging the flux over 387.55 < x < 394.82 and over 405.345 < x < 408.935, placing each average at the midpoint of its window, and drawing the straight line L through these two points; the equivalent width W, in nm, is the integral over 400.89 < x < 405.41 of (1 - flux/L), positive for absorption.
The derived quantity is -0.46 nm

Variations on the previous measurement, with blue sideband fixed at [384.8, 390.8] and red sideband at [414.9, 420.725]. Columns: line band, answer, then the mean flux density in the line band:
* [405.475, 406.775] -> -0.18 nm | 25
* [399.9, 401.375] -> -0.20 nm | 23.6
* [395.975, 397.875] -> 0.39 nm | 15.9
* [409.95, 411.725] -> 0.12 nm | 21.3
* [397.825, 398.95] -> -0.05 nm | 21.2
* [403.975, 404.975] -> -0.16 nm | 25.1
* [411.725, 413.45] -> 0.04 nm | 22.7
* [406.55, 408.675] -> -0.11 nm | 23.3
